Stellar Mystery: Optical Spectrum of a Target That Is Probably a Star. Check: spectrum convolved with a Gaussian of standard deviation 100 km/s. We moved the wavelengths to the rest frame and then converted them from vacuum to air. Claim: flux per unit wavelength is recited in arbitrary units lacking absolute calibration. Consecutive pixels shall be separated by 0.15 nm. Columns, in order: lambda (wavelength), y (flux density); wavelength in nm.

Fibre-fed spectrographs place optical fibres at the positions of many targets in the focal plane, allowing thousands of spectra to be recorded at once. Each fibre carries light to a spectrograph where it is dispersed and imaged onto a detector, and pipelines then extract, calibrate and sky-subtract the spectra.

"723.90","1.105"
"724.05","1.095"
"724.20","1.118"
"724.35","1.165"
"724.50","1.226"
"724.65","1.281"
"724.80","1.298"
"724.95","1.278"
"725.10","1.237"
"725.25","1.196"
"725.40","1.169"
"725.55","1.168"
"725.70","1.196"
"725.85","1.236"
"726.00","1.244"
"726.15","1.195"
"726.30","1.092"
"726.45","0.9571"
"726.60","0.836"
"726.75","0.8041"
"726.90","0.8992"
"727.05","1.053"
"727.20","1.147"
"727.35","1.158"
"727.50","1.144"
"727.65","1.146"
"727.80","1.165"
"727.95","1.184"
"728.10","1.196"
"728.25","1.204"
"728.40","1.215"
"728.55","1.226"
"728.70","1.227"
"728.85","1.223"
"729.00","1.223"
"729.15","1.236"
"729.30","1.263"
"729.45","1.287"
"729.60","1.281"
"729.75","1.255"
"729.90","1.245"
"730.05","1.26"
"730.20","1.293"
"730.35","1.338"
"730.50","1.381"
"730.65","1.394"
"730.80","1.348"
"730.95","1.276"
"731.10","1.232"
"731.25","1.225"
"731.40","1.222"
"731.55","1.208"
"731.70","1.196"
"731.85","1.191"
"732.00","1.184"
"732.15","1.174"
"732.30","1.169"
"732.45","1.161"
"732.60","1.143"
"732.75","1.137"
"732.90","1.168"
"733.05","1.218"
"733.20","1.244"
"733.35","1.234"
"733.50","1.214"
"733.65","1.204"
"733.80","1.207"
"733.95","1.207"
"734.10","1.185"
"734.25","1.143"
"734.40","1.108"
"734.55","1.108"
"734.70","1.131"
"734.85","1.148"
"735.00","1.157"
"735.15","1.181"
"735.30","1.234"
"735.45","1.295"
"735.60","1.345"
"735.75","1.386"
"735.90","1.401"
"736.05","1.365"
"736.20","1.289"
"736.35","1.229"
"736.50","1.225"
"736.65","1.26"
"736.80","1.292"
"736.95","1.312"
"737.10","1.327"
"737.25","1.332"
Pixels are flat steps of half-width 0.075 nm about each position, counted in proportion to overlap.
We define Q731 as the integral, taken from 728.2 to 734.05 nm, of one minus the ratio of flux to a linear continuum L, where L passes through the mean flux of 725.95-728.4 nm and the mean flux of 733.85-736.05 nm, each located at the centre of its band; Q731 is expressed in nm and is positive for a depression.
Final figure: -0.39 nm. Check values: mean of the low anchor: 1.09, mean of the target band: 1.23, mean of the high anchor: 1.22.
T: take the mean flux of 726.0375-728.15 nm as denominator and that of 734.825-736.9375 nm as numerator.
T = 1.19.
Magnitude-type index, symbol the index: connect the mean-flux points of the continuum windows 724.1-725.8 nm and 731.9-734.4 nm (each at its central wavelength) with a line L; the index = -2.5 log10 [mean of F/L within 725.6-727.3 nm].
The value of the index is 0.14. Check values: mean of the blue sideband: 1.21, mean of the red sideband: 1.18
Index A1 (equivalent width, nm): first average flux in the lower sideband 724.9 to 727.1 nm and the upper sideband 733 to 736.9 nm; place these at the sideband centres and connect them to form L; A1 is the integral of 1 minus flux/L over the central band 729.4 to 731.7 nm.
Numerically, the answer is -0.22 nm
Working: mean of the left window 1.1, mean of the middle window 1.28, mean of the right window 1.23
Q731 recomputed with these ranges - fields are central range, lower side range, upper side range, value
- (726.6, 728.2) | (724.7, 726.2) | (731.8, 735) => 0.17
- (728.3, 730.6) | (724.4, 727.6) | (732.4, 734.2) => -0.20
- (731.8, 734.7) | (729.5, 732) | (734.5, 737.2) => 0.20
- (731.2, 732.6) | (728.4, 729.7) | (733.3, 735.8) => 0.04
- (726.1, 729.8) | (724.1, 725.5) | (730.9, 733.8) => 0.20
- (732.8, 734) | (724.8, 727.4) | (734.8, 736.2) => 0.03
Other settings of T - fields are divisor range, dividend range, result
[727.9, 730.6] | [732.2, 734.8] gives 0.94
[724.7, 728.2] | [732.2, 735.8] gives 1.06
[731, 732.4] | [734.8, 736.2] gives 1.07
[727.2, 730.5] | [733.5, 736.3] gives 1.00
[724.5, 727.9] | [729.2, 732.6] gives 1.10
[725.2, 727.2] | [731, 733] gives 1.10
